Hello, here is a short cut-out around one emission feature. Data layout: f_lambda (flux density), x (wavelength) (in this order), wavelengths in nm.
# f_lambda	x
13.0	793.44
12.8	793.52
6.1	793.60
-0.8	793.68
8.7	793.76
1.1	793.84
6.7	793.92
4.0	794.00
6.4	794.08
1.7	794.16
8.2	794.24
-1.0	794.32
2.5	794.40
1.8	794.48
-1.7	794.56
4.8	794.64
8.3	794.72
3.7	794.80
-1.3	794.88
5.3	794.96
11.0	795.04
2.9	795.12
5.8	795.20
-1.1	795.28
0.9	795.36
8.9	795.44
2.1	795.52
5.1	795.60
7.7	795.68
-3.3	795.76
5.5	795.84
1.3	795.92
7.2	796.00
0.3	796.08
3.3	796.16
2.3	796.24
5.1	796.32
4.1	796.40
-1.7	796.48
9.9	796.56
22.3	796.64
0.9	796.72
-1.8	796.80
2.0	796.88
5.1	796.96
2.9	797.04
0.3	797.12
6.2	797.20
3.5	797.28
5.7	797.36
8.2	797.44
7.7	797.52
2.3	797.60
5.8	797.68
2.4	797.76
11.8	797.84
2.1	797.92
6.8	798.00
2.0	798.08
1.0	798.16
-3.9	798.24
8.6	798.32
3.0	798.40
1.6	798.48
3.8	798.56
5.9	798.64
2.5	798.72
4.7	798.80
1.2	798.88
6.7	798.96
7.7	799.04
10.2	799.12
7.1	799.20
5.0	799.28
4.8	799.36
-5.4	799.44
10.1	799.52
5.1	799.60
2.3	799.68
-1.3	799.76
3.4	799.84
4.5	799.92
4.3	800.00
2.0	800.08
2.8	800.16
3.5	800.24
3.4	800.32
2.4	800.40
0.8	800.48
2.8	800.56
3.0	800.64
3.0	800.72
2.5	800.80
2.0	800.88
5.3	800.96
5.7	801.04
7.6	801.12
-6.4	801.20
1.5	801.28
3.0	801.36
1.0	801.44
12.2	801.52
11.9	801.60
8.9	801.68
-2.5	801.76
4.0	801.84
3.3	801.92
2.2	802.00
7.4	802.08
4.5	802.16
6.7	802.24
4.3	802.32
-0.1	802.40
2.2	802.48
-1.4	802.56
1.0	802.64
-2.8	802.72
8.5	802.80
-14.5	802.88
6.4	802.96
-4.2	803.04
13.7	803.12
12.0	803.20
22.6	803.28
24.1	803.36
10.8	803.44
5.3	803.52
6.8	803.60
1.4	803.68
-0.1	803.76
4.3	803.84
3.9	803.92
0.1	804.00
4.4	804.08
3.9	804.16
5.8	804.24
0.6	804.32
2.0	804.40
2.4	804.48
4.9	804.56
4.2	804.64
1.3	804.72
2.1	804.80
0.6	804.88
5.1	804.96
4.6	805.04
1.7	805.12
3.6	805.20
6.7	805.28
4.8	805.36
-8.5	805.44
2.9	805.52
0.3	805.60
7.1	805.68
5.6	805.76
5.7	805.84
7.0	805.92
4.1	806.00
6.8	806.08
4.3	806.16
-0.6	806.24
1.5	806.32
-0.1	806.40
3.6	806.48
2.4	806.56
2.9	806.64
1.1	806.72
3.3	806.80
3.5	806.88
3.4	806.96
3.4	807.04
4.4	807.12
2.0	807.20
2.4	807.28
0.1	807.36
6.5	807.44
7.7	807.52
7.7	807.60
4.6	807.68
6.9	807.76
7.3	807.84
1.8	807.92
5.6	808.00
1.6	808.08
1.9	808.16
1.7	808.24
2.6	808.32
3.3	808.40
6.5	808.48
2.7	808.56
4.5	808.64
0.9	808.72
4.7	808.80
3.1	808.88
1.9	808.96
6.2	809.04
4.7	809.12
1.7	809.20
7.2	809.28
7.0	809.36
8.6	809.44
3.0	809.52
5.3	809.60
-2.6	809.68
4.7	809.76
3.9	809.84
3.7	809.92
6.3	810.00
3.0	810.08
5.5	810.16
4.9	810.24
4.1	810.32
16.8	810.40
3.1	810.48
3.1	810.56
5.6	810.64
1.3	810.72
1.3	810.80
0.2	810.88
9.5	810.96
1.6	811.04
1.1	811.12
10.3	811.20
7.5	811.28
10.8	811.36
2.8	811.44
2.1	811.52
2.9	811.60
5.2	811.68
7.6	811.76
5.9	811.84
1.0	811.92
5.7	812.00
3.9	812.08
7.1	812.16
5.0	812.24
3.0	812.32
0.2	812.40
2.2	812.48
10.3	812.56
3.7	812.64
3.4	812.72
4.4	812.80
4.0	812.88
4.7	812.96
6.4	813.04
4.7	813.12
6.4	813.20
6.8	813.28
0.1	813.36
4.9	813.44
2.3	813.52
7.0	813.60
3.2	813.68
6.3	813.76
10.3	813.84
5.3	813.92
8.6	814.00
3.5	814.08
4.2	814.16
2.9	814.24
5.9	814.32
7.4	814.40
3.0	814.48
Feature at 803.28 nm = H-gamma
